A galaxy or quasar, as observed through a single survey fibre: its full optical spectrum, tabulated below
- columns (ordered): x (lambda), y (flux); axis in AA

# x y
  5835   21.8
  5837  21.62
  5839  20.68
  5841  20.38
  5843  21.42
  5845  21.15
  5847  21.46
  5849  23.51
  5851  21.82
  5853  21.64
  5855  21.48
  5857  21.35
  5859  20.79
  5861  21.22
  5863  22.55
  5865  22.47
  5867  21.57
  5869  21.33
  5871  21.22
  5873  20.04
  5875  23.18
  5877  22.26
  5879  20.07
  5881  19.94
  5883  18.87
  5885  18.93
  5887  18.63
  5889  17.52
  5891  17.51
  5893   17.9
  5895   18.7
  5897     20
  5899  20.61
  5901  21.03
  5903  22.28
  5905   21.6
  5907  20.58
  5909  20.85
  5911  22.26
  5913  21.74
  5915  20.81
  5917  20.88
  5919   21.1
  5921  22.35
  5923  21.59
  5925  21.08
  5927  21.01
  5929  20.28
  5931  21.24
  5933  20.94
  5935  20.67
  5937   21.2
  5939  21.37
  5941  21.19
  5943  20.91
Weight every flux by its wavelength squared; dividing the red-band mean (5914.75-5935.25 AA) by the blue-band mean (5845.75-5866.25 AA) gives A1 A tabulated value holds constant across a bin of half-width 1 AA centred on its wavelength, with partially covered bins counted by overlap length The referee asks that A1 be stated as 0.99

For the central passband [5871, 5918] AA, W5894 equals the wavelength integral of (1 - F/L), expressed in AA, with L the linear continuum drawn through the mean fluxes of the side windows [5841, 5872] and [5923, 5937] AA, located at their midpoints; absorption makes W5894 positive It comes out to 2.17 AA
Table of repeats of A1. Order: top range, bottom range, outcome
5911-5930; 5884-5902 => 1.13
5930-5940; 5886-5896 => 1.19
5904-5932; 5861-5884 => 1.02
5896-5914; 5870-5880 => 1.00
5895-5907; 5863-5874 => 0.98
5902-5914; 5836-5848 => 1.04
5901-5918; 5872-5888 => 1.07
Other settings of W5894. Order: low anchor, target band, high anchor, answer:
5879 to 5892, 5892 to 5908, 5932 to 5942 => -0.80 AA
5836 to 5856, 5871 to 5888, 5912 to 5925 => 0.92 AA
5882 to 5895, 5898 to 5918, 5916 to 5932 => -1.41 AA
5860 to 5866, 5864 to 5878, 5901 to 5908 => 0.15 AA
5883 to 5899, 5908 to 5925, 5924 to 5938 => -1.14 AA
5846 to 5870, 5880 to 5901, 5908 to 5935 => 2.46 AA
